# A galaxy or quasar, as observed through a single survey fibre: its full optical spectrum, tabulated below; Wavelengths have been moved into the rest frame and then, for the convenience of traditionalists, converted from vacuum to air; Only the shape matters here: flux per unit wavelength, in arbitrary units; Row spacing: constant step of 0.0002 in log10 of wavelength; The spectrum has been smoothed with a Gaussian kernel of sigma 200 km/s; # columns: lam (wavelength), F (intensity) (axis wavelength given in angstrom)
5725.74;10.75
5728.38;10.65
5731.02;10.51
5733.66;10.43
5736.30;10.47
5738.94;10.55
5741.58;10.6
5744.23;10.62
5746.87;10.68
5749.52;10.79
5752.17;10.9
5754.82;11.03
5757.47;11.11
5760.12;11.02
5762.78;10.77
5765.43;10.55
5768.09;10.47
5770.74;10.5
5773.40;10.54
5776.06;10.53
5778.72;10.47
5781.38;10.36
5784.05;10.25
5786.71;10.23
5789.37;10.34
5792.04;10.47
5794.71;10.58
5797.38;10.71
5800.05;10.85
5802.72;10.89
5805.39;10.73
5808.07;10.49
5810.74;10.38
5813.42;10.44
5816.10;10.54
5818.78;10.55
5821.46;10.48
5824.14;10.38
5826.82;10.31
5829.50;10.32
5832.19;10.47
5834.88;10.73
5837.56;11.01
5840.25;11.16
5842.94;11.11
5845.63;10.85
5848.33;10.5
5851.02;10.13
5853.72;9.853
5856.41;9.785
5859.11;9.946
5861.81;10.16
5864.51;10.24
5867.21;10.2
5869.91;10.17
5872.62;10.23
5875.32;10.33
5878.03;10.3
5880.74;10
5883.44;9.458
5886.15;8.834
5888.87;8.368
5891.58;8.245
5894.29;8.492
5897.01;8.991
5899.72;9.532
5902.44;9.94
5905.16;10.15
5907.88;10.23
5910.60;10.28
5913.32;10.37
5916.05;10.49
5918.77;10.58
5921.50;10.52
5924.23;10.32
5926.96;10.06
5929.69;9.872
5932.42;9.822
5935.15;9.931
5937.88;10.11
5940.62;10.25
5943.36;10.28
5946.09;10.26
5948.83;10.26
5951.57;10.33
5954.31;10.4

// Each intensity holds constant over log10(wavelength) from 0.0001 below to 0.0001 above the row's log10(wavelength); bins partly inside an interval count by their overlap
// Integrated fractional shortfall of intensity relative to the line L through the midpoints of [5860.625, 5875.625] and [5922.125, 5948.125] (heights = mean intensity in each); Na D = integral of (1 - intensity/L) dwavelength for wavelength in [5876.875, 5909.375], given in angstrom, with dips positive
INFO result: 2.6 angstrom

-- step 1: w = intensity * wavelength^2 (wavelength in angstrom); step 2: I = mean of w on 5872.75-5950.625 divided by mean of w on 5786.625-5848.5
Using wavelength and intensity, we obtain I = 0.96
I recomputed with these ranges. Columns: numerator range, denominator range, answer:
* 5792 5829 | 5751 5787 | 1.01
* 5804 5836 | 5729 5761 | 1.00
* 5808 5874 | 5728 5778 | 1.01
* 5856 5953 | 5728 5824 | 0.98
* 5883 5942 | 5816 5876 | 0.96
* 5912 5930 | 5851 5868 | 1.05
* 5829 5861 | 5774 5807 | 1.01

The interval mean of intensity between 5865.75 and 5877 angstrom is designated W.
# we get 10.2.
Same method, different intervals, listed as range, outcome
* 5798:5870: 10.5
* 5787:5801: 10.6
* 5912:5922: 10.5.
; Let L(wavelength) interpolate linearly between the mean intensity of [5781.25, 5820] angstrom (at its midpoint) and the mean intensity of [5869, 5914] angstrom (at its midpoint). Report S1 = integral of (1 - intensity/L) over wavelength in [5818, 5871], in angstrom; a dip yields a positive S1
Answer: -1.71 angstrom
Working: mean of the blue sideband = 10.5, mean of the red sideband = 9.63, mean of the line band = 10.4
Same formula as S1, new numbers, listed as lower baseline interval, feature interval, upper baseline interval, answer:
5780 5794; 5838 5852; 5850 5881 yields -0.8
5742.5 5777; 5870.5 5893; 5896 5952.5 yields 1.7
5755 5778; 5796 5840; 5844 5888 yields -1.0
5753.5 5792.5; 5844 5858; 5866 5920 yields -0.3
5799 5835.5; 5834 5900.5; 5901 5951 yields 2.9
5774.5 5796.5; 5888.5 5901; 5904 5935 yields 1.8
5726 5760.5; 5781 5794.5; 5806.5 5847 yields 0.4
